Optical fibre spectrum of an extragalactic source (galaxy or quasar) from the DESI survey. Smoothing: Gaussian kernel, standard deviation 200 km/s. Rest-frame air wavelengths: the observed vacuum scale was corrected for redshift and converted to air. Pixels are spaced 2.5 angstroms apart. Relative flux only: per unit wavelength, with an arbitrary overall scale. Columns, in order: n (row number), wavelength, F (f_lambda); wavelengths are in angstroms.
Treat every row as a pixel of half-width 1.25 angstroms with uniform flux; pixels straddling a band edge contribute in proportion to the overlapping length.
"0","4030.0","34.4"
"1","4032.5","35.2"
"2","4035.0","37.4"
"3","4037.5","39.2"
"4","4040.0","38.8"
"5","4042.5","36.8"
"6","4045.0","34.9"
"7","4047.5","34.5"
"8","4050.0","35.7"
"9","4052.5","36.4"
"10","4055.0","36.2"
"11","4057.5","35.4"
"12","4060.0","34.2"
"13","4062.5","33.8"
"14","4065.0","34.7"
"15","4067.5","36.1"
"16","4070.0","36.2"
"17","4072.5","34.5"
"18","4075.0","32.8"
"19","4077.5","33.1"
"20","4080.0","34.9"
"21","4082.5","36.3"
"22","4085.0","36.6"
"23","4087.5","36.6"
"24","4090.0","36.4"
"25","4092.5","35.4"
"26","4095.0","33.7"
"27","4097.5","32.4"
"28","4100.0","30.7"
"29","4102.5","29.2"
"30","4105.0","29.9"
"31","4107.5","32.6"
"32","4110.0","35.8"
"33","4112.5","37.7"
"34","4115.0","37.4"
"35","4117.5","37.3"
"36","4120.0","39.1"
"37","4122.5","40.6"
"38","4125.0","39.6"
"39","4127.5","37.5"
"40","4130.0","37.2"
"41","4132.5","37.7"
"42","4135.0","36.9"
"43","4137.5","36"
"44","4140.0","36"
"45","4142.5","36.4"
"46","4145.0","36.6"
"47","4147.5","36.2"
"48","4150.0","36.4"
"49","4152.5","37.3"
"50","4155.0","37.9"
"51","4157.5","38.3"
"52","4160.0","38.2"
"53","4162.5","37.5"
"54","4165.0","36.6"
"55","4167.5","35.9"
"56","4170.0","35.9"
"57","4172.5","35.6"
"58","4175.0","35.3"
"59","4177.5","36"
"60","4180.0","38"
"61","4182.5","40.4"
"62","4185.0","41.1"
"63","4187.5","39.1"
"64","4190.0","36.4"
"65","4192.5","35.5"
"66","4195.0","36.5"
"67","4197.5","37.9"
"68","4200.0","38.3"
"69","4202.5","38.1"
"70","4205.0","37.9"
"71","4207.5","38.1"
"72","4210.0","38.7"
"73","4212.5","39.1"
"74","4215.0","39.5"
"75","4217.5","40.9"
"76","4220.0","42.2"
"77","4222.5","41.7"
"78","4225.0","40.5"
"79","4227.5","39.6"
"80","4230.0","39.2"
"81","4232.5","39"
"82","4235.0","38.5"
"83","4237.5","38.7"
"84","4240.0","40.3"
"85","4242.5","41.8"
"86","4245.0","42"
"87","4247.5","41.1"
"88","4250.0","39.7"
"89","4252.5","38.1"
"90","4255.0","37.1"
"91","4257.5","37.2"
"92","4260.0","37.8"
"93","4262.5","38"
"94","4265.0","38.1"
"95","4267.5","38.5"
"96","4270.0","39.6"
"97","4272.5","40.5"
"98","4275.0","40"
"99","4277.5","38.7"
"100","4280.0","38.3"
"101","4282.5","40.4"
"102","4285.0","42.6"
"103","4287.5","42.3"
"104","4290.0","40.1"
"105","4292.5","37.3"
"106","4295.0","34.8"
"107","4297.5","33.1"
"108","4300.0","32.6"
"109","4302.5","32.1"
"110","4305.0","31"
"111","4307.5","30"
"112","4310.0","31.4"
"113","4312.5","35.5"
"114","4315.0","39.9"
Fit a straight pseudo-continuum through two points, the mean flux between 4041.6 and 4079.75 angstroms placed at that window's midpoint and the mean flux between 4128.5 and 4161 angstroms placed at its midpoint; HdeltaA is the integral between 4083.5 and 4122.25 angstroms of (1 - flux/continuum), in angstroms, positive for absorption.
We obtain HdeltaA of 1.2 angstroms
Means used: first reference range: 35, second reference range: 37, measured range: 34.9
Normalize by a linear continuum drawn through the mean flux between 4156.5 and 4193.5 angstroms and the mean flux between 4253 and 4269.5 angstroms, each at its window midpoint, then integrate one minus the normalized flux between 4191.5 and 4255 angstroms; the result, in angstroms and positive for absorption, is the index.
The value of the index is -2.8 angstroms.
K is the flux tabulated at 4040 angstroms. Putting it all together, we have 38.8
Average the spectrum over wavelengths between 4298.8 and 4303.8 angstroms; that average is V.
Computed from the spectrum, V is 32.3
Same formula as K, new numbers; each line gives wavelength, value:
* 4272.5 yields 40.5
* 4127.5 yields 37.5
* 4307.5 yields 30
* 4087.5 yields 36.6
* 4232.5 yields 39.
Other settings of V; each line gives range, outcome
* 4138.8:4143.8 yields 36.2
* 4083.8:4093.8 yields 36.2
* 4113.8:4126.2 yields 38.8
